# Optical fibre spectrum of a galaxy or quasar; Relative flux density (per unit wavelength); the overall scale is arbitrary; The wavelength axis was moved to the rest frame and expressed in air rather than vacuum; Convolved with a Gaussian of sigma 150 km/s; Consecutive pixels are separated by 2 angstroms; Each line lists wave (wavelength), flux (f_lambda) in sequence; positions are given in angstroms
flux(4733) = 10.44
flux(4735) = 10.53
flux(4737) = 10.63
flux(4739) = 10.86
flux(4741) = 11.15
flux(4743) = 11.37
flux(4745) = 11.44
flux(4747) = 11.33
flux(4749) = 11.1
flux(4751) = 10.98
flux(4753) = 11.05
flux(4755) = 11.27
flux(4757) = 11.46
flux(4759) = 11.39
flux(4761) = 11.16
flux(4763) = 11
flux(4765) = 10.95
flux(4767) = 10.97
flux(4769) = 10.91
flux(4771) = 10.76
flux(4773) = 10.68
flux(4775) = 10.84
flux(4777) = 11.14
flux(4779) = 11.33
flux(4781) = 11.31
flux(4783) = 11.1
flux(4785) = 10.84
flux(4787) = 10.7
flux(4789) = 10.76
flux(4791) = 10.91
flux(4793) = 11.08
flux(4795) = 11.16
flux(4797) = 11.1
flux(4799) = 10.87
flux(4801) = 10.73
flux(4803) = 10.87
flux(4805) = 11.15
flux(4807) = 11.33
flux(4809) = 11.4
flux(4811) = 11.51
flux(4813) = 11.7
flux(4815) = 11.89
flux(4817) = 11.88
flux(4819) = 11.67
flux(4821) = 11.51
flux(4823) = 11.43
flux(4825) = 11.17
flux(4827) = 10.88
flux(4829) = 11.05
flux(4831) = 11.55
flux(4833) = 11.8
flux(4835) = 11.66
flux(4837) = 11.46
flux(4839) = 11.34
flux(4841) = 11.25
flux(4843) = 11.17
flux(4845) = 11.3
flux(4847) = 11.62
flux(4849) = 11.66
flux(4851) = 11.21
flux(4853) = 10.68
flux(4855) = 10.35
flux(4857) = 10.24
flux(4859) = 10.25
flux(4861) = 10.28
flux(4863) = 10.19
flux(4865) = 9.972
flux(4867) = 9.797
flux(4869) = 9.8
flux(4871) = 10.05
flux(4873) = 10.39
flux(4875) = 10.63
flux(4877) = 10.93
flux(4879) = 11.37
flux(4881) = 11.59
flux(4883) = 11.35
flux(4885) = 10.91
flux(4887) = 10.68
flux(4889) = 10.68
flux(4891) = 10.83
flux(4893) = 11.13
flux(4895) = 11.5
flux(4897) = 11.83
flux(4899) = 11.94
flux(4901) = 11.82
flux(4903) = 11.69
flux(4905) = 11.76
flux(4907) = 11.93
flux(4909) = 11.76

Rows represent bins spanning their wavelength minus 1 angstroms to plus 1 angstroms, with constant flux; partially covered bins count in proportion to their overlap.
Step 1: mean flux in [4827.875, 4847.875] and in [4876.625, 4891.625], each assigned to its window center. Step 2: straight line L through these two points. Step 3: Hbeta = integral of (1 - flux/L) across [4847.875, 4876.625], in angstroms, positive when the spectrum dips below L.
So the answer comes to 2.09 angstroms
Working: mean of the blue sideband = 11.4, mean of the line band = 10.4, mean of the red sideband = 11.1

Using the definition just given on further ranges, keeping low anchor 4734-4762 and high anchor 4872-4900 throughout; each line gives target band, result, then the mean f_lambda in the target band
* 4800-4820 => -0.52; 11.4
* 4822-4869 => 0.76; 10.9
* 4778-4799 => 0.19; 11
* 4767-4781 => 0.19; 11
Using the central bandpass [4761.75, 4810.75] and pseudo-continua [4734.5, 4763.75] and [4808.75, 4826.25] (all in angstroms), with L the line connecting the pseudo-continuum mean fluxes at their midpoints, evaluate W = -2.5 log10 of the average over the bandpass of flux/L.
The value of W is 0.04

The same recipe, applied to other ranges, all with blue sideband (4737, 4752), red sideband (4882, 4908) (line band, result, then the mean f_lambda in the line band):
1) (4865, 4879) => 0.10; 10.3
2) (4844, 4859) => 0.03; 11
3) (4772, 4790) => 0.02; 11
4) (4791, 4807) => 0.02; 11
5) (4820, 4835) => -0.01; 11.4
